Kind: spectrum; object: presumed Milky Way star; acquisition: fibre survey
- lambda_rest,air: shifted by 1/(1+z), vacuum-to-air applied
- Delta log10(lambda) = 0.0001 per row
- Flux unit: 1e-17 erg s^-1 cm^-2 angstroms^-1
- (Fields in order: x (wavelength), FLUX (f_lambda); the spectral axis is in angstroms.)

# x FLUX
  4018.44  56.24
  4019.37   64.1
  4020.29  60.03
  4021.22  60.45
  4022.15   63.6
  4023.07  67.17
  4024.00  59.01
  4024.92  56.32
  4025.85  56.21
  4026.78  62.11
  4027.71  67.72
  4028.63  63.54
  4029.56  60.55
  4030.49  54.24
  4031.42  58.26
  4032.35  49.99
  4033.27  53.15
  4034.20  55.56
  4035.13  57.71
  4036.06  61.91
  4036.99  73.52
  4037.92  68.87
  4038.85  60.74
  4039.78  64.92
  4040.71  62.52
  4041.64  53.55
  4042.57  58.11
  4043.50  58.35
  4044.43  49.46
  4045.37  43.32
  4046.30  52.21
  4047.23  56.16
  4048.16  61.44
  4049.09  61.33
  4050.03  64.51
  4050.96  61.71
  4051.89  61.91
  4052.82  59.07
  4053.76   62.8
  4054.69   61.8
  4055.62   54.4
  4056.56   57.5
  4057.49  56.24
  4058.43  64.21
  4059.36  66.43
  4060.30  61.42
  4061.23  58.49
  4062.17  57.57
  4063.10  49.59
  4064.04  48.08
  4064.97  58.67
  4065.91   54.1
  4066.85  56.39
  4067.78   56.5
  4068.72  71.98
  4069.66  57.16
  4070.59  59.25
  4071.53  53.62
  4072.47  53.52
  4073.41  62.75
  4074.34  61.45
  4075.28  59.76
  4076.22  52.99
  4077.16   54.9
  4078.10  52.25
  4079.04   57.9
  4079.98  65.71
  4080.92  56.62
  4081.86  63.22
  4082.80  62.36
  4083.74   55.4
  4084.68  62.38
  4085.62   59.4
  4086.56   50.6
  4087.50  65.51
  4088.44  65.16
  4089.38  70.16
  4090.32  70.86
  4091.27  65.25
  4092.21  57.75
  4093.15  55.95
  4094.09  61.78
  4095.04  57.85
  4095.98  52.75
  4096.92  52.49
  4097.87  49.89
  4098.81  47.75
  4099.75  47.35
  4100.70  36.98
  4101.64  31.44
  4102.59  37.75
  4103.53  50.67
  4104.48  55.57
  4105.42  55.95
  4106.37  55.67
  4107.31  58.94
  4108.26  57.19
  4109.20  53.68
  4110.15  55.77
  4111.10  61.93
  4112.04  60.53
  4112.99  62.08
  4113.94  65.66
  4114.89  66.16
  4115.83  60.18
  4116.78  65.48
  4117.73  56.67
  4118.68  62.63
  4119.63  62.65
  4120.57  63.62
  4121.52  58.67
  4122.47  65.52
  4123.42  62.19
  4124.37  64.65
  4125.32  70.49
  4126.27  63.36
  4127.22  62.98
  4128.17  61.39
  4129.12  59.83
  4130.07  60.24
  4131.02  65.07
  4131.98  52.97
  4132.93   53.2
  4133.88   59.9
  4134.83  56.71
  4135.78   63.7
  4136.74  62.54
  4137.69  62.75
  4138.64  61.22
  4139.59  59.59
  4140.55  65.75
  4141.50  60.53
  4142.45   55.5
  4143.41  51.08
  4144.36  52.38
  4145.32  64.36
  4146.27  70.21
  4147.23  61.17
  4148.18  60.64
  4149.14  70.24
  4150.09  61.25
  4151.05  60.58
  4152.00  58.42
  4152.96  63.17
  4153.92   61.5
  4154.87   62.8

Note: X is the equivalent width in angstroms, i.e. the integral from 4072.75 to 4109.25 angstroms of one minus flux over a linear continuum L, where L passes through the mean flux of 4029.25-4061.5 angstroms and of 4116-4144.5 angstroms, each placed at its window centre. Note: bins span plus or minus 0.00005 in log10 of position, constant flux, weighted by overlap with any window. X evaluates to 2.3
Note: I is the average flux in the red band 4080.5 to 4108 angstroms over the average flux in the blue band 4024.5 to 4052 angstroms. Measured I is 0.94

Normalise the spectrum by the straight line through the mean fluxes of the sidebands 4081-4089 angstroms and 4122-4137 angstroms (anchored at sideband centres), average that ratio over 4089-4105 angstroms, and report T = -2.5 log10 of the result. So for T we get 0.15 mag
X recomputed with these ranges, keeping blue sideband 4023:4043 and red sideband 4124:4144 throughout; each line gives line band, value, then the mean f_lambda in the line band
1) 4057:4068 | 0.5 angstroms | 57.3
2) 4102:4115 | 0.9 angstroms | 56.5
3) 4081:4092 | -0.4 angstroms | 62.4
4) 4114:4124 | -0.3 angstroms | 62.6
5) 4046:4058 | 0.2 angstroms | 59.4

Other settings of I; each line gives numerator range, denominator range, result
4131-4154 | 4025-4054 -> 1.02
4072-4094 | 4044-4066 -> 1.04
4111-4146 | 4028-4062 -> 1.03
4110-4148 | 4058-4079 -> 1.06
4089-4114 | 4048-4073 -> 0.93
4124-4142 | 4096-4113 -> 1.19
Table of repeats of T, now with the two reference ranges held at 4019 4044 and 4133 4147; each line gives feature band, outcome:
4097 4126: 0.06 mag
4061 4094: 0.02 mag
